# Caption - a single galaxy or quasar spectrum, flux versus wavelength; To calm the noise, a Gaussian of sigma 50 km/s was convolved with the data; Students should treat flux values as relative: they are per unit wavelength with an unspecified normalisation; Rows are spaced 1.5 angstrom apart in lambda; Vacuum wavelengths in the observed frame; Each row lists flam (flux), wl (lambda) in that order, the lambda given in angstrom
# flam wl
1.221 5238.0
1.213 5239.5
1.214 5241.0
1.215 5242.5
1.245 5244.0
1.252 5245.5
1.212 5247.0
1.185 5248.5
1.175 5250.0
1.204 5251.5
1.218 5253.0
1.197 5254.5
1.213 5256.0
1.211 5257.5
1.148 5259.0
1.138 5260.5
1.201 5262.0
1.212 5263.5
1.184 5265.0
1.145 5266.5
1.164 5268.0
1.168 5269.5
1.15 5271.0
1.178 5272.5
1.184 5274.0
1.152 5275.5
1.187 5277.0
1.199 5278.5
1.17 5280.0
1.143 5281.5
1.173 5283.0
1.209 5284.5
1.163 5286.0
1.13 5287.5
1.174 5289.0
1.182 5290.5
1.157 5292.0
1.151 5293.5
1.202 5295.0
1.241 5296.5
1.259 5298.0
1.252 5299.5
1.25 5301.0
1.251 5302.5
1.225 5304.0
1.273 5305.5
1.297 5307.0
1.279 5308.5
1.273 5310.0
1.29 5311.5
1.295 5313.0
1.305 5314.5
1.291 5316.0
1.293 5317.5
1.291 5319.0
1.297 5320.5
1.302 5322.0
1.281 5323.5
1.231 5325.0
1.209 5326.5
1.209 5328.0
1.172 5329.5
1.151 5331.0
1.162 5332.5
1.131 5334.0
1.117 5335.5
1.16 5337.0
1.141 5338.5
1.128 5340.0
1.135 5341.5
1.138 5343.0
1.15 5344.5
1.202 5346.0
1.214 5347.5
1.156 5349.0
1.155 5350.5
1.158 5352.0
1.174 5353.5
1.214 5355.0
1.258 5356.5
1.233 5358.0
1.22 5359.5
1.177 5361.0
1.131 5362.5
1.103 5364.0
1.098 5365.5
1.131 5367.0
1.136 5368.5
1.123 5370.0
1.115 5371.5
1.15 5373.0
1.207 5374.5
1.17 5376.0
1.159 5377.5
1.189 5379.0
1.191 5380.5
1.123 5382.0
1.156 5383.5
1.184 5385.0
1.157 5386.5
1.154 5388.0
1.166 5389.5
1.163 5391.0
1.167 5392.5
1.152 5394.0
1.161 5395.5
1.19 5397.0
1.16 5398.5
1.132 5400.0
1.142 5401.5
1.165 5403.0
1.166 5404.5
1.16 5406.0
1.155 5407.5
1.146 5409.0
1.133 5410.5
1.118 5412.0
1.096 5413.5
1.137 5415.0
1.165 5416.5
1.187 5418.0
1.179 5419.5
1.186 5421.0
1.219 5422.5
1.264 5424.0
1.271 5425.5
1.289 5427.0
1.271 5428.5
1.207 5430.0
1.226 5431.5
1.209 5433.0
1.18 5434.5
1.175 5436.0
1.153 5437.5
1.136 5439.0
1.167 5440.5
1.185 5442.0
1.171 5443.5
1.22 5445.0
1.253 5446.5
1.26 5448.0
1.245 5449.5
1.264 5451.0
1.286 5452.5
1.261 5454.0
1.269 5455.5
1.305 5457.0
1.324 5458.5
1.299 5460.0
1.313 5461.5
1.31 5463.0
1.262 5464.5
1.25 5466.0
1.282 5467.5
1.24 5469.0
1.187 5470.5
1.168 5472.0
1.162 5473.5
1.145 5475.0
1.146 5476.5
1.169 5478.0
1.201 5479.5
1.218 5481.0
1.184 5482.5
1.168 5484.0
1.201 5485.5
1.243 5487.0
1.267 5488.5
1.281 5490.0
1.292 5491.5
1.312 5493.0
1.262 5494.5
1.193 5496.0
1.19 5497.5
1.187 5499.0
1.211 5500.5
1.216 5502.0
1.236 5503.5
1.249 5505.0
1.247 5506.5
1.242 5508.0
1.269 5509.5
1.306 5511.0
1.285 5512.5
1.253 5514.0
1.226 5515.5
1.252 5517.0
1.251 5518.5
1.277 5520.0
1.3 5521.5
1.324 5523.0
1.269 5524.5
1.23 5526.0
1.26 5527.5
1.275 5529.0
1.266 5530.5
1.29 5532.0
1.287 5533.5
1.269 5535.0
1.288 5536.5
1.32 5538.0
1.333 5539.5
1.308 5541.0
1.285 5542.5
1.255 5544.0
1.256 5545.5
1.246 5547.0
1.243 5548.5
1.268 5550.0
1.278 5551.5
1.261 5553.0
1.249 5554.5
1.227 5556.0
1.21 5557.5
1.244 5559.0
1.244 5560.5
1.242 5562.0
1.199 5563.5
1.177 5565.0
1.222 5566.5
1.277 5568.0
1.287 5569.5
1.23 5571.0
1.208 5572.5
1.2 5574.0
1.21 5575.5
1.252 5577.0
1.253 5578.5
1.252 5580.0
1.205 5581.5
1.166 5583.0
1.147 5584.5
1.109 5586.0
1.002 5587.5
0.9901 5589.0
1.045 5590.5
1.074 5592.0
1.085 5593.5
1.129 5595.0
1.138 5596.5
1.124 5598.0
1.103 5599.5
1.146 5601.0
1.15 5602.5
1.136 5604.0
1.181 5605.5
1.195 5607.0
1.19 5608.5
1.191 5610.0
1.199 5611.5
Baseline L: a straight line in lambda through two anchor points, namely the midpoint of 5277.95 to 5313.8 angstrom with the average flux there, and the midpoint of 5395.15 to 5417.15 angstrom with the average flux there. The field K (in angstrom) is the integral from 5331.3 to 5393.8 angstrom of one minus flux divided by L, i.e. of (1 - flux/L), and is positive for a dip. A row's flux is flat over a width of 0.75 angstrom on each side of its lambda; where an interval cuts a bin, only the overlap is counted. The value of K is 0.8 angstrom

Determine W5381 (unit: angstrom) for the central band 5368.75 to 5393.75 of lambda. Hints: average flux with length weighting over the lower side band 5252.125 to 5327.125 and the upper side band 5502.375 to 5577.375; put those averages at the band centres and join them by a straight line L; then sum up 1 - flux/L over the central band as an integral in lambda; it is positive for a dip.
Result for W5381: 1.4 angstrom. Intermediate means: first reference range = 1.22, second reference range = 1.26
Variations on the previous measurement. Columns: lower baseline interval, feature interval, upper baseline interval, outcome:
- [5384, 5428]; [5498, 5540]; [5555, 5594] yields -2.99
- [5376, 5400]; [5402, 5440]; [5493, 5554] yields 0.15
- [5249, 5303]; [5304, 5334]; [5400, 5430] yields -1.75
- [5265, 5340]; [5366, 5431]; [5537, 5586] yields 2.74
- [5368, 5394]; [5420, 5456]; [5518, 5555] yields -0.63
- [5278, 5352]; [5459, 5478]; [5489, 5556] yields 0.30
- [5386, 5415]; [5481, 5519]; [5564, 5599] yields -2.69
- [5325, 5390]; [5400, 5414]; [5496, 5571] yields 0.55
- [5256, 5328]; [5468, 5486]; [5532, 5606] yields 0.38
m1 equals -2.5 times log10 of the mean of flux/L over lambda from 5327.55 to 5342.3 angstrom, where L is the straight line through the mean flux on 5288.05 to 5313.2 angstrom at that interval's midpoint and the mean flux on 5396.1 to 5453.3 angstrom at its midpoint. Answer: 0.07 mag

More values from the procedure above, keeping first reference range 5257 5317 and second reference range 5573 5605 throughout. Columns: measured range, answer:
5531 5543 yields -0.13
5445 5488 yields -0.06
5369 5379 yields 0.03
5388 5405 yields 0.02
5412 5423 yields 0.01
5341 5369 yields 0.02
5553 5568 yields -0.08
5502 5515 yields -0.09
